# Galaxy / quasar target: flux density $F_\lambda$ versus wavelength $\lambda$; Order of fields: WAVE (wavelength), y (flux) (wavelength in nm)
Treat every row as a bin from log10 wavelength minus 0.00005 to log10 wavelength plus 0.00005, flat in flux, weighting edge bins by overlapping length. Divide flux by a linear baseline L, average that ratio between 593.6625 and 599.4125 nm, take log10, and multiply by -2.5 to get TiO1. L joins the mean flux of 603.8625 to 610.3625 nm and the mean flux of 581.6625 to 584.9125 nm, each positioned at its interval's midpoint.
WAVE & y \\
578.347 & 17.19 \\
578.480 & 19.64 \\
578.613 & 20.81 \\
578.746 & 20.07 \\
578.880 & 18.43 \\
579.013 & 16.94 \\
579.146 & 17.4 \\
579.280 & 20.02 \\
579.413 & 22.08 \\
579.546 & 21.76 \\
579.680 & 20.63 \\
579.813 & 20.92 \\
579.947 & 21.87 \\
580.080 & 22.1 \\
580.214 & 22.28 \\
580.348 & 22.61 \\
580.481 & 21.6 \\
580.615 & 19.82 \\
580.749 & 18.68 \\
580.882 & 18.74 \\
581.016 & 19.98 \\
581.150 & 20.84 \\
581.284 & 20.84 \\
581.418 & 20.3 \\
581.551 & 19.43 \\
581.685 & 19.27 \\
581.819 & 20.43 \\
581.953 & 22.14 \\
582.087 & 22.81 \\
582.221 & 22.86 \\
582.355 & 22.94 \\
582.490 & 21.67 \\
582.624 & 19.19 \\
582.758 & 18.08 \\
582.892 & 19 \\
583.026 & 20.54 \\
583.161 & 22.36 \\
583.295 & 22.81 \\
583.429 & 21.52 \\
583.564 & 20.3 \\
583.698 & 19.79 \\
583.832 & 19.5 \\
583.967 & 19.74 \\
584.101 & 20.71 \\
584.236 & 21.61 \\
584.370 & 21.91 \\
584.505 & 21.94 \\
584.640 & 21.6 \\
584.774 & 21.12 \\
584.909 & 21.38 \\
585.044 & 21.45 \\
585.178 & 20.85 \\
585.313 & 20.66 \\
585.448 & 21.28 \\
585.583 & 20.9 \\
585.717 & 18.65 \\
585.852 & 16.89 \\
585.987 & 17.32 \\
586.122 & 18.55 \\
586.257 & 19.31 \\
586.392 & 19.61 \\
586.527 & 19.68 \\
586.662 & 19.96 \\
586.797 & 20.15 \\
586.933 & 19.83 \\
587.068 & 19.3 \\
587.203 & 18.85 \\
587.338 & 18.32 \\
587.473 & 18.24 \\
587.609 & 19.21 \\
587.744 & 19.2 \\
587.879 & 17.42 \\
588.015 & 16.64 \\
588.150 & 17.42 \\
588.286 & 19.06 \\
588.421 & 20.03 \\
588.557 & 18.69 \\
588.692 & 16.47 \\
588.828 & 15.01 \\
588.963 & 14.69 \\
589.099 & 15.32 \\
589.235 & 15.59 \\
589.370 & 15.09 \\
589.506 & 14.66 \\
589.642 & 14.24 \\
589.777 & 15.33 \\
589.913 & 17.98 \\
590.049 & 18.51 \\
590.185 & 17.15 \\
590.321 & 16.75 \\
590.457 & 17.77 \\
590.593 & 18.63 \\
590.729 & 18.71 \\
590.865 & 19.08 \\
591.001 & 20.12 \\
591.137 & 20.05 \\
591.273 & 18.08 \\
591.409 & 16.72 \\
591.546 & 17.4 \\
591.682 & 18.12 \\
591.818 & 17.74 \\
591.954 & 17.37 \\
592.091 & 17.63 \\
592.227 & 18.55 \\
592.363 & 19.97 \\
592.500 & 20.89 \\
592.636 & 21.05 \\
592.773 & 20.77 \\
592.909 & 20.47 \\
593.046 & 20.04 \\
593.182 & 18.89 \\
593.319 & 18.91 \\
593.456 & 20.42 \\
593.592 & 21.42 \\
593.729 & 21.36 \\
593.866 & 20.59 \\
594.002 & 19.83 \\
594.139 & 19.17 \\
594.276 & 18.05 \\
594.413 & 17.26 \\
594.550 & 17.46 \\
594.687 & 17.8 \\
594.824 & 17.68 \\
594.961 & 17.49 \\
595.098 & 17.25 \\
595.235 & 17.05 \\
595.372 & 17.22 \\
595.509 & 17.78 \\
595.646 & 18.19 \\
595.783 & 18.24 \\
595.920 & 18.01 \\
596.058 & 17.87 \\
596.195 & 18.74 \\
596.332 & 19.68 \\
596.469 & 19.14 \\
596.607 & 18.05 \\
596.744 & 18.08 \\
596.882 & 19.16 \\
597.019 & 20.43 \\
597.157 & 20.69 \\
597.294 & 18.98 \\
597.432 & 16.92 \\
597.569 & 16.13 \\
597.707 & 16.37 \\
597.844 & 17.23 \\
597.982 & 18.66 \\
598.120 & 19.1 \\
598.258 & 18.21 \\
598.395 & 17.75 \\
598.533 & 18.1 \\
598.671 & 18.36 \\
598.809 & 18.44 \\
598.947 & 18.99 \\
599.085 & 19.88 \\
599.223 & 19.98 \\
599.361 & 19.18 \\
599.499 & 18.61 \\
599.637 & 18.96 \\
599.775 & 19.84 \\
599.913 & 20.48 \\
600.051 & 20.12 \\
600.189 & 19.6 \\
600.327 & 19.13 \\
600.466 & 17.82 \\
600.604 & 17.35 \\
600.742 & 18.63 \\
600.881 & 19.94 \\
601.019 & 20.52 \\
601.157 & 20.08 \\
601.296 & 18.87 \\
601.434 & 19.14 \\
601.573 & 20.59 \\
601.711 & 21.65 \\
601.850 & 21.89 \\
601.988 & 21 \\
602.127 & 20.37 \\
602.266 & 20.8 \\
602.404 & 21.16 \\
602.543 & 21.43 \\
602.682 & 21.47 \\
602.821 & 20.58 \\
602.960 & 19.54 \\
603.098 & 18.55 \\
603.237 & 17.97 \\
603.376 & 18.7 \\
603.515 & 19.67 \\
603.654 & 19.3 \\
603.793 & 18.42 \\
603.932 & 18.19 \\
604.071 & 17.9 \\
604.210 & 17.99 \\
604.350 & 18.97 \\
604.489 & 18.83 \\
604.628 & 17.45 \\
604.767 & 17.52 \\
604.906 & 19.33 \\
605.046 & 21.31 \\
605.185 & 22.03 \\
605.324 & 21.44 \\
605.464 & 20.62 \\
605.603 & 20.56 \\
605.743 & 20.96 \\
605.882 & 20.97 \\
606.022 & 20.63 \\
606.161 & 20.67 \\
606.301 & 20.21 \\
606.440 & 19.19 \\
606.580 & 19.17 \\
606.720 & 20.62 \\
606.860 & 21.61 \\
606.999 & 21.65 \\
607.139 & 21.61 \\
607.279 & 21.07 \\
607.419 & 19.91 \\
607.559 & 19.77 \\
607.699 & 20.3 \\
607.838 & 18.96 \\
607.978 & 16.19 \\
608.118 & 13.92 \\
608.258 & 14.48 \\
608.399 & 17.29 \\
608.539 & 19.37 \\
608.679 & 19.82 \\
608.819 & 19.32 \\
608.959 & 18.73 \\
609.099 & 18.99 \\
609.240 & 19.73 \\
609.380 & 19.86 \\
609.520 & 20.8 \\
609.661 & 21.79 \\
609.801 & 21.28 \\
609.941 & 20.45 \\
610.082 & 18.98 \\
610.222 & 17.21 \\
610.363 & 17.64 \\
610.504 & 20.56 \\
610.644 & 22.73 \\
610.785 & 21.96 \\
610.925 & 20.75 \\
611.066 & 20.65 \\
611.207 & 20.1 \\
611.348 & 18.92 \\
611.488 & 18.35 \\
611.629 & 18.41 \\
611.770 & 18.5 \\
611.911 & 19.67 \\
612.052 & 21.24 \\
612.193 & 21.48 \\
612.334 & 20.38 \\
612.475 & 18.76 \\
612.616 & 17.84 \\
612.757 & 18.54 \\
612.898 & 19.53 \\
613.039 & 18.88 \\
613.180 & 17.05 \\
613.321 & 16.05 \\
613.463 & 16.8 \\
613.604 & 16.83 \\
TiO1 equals 0.098 mag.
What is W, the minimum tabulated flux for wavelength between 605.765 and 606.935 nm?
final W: 19.17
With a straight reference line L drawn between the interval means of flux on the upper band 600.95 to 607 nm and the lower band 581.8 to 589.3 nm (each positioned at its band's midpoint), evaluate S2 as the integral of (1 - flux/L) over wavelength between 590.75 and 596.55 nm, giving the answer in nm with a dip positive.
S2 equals 0.29 nm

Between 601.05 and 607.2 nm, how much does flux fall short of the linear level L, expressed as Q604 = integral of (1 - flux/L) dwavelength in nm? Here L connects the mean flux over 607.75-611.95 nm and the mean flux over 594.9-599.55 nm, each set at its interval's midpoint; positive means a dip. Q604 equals -0.39 nm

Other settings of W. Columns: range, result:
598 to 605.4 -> 17.35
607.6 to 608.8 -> 13.92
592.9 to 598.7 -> 16.13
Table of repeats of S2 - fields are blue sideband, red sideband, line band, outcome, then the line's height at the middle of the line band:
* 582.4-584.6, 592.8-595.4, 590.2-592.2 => 0.130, 19.4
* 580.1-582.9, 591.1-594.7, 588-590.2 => 0.345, 19.6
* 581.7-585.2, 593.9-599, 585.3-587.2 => 0.099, 20.4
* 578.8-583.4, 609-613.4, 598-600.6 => 0.131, 20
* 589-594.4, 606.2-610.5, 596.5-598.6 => 0.051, 18.7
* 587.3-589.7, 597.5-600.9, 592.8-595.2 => -0.167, 17.8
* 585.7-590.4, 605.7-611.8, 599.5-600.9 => -0.023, 18.8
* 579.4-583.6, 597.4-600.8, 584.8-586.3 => 0.044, 20.4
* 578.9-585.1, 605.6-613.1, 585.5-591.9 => 0.798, 20.5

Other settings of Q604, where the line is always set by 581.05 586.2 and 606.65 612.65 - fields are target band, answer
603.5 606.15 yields 0.022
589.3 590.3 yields 0.206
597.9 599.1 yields 0.089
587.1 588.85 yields 0.196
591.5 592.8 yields 0.087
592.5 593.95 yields -0.013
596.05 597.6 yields 0.103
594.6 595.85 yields 0.156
